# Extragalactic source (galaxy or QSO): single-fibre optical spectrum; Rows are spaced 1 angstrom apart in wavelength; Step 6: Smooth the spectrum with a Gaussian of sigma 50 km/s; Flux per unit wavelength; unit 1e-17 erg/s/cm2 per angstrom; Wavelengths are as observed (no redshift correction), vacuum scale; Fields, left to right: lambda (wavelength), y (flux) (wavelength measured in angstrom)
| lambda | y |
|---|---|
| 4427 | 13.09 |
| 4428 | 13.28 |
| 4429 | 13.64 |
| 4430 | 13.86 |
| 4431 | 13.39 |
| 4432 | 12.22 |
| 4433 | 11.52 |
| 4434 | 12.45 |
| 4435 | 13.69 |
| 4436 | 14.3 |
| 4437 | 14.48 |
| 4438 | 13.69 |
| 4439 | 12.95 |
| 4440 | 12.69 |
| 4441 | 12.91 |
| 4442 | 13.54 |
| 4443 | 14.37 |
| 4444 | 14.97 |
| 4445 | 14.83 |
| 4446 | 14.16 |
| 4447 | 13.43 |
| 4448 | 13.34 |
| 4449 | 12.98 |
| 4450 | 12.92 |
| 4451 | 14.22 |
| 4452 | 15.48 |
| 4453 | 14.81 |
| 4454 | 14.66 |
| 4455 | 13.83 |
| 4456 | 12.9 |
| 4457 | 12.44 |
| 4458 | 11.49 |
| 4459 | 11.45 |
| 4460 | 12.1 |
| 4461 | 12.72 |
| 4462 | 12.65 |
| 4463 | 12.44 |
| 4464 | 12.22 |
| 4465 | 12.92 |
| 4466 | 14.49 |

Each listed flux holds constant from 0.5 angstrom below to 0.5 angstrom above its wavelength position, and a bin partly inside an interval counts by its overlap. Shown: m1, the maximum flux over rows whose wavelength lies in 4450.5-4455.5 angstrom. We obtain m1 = 15.48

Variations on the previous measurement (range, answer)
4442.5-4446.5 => 14.97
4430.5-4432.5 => 13.39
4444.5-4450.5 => 14.83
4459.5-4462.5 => 12.72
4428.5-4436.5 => 14.3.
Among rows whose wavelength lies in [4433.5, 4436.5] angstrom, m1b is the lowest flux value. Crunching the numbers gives 12.45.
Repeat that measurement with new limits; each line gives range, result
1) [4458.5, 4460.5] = 11.45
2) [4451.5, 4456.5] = 12.9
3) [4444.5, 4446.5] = 14.16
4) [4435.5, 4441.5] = 12.69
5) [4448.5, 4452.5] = 12.92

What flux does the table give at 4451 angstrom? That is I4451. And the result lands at 14.22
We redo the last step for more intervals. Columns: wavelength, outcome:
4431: 13.39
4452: 15.48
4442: 13.54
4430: 13.86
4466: 14.49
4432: 12.22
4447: 13.43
